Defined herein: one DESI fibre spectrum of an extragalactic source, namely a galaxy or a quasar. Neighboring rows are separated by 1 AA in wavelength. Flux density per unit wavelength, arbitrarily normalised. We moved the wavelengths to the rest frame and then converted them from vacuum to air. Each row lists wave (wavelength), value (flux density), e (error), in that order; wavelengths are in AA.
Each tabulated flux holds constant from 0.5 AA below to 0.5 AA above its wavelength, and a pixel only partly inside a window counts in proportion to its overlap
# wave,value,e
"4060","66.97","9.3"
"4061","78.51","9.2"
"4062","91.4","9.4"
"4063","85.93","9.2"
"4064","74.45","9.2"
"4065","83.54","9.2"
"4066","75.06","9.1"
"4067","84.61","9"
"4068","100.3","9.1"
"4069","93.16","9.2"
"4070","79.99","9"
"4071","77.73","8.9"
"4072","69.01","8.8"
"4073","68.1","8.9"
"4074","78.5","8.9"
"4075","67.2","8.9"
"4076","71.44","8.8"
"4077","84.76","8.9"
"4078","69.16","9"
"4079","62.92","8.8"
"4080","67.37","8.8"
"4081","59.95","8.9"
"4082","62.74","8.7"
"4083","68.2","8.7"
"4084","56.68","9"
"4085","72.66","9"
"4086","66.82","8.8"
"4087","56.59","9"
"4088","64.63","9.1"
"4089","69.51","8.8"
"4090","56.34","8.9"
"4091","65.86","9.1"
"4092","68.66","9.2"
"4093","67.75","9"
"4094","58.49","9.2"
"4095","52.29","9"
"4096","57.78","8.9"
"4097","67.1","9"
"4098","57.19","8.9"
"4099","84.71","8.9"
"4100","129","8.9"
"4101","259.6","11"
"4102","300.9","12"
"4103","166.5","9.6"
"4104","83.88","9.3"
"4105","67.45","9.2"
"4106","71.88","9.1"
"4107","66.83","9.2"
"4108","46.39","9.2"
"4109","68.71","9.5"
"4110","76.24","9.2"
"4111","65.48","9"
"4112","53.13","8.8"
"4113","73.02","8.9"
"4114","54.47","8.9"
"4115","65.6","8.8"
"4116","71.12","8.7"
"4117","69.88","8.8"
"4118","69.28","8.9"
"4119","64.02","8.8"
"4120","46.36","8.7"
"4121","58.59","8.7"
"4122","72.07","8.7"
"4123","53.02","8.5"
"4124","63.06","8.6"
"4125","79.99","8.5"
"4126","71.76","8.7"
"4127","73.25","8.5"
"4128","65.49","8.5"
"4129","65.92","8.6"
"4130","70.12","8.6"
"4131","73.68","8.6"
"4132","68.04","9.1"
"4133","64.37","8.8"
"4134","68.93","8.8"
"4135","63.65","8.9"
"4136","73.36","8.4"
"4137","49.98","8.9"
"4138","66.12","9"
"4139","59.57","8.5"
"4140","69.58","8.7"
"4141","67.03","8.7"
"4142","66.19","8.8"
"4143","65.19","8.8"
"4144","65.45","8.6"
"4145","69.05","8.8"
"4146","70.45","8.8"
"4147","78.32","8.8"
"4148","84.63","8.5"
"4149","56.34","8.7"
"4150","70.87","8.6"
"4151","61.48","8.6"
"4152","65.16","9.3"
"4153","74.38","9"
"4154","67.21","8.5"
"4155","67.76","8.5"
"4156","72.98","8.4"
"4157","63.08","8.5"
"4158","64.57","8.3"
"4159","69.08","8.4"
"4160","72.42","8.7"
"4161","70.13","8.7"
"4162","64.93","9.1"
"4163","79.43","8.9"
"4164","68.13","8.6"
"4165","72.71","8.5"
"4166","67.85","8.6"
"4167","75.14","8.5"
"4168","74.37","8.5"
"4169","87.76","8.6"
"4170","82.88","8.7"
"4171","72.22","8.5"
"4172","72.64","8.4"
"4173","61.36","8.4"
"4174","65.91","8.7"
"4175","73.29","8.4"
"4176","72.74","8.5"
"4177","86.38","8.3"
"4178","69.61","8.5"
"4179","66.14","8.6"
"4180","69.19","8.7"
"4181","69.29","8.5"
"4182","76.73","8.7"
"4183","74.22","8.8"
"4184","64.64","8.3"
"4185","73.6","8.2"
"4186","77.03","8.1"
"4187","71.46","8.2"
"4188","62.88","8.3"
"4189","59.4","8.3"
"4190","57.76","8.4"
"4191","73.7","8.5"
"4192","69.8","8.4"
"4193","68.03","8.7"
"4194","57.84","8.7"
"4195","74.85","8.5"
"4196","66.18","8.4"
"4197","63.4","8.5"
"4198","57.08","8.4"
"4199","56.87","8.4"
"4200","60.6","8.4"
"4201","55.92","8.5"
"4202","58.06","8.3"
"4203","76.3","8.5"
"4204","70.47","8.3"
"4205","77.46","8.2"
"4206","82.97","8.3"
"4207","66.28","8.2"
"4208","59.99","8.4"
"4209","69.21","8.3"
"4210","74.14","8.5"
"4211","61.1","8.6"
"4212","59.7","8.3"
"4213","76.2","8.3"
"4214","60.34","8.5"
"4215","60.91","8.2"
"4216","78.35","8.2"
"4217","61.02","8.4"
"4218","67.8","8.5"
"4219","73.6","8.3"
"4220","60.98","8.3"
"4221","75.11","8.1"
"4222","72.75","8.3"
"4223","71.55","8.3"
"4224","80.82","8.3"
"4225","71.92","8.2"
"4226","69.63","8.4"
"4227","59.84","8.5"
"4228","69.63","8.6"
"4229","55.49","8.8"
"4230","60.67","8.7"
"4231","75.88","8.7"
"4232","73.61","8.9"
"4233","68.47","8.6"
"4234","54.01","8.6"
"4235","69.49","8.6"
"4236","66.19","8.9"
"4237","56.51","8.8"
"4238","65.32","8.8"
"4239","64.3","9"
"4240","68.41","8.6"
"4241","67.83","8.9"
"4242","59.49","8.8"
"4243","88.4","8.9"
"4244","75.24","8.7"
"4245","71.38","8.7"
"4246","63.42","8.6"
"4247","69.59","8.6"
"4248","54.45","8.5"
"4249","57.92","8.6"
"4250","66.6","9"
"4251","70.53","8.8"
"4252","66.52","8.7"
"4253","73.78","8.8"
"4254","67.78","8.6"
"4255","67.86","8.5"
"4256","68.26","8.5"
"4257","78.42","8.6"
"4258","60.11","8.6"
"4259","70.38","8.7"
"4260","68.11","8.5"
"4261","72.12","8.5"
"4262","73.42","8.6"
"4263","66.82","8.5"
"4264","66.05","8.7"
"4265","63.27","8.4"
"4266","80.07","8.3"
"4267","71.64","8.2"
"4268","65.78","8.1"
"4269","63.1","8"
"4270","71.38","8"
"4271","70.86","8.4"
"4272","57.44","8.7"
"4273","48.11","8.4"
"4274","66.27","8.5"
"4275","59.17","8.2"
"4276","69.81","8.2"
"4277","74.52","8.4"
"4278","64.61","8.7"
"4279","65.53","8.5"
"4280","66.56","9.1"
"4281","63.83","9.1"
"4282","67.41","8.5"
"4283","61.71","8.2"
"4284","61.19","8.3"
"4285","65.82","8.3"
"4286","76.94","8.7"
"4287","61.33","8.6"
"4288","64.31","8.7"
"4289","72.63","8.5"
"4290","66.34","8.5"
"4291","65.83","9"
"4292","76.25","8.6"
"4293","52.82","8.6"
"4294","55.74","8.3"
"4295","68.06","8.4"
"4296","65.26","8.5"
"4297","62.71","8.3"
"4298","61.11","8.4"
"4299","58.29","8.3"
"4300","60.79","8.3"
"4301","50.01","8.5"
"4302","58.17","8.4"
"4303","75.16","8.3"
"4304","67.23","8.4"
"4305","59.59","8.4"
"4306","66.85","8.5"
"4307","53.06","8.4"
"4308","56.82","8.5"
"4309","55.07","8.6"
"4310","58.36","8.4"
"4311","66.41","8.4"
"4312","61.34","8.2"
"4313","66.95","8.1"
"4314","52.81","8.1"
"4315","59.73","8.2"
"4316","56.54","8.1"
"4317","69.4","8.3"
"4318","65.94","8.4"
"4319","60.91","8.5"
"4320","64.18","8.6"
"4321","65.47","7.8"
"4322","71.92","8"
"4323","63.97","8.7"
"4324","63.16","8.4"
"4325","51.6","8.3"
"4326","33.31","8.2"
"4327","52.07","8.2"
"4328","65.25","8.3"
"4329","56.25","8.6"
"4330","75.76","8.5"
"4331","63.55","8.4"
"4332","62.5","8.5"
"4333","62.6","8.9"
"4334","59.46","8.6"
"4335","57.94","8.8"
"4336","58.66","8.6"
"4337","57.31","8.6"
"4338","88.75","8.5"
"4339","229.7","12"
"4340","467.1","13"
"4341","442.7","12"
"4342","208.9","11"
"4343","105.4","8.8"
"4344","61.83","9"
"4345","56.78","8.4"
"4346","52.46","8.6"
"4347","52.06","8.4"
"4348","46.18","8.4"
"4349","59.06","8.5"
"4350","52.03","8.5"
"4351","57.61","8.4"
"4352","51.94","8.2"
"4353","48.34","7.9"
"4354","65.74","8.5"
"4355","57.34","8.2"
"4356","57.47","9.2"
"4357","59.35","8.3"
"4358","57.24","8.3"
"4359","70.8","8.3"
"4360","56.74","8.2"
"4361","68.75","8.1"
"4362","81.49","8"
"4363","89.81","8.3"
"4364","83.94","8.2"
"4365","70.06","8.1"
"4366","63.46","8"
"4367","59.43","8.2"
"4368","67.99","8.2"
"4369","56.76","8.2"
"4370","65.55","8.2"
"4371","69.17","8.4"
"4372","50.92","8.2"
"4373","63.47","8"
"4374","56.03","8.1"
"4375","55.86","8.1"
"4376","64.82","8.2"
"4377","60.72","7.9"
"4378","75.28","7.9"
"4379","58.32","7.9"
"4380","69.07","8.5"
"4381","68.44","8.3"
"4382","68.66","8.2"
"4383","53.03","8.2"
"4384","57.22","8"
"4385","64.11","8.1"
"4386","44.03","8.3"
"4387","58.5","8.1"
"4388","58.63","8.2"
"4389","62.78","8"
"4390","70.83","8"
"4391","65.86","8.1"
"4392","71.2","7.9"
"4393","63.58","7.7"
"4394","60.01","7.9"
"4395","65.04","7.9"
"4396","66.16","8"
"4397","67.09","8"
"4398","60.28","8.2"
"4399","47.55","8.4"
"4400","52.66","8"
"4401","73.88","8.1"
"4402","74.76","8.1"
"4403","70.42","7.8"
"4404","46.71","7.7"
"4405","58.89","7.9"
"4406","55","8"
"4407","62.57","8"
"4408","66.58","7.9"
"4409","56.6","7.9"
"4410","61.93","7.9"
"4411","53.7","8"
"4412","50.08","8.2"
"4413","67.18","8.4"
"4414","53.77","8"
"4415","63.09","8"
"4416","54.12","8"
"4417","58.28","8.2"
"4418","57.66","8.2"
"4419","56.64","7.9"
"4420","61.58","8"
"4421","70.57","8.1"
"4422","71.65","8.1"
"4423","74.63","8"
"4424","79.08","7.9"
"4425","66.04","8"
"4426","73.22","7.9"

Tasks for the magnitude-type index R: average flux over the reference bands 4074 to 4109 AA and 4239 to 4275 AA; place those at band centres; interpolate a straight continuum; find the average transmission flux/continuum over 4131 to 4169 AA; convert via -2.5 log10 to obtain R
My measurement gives 0.13 mag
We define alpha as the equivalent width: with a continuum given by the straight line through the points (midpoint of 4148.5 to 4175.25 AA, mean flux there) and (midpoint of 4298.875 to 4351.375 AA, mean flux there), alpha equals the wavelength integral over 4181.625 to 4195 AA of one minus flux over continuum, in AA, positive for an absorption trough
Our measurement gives 0.7 AA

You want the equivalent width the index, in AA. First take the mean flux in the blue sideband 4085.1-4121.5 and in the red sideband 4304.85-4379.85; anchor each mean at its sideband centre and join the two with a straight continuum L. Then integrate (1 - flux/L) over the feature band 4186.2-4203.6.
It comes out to 3.3 AA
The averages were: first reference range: 81.1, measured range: 64.4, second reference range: 76.9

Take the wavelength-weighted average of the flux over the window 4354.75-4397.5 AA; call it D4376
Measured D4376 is 64.1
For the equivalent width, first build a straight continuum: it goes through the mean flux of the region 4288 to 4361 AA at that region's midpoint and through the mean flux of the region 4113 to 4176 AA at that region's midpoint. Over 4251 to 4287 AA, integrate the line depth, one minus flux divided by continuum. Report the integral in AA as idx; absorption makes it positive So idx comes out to 3.3 AA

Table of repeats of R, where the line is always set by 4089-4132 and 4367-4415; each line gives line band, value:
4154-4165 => 0.11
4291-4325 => 0.08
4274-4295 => 0.04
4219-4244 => 0.06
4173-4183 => 0.05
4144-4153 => 0.11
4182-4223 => 0.10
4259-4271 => 0.00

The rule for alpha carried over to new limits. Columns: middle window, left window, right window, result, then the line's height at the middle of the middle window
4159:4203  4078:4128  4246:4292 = 1.8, 72.3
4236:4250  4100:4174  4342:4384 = 0.8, 70.5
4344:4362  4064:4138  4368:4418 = 1.5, 63.3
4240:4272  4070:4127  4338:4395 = 4.6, 80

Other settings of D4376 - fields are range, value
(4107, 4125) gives 63.5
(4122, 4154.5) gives 67.6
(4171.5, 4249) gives 67.8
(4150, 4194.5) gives 70.2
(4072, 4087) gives 68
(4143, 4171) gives 70.9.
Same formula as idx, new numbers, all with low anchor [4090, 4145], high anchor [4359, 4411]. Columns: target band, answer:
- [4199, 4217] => 1.26 AA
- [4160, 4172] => 0.02 AA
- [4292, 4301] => 0.92 AA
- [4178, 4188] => 0.33 AA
